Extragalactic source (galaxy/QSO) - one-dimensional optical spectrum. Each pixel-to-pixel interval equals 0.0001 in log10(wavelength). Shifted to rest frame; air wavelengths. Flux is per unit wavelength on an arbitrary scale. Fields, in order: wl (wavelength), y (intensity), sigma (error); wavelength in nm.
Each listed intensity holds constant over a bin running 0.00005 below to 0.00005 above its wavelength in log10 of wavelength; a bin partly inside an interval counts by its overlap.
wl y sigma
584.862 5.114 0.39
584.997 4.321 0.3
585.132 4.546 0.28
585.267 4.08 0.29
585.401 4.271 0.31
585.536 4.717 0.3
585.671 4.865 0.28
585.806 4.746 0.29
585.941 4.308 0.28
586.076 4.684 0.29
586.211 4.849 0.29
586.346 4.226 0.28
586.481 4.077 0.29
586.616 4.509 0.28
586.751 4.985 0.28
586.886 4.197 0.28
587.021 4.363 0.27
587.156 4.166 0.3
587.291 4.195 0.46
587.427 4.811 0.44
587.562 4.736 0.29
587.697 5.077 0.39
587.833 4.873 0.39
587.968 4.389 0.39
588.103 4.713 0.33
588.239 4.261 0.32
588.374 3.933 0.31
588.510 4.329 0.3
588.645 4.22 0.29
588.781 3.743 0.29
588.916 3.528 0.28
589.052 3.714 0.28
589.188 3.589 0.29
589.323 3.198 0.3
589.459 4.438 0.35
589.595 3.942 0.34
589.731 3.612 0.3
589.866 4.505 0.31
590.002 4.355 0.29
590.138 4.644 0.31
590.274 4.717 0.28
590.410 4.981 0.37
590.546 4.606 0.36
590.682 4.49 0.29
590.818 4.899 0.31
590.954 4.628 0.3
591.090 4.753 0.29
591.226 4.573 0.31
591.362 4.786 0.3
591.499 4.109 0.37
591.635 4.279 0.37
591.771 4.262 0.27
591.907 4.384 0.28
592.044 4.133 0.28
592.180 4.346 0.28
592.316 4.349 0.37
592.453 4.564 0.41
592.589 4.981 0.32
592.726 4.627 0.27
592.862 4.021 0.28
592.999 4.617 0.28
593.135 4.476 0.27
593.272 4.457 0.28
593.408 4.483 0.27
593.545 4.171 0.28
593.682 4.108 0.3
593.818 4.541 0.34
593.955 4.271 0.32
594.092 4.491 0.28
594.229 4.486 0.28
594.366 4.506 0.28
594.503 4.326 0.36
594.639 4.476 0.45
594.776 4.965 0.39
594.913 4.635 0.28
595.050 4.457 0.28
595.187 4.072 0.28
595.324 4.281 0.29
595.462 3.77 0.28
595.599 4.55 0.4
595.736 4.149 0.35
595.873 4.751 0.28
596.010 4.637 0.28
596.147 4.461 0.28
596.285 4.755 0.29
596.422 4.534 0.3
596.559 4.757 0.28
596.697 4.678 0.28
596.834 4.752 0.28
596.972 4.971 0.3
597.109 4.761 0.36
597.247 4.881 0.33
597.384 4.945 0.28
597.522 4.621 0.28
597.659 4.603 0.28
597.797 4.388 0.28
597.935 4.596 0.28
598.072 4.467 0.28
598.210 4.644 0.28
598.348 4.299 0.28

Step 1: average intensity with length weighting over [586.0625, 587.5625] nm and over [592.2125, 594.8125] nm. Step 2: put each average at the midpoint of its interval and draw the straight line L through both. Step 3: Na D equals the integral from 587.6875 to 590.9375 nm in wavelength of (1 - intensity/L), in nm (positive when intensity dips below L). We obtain 0.14 nm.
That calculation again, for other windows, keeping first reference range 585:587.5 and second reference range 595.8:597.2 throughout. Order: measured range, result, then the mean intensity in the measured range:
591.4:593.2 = 0.081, 4.4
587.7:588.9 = 0.054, 4.32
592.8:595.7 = 0.167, 4.39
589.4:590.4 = 0.045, 4.35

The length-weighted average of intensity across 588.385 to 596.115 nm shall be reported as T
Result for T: 4.35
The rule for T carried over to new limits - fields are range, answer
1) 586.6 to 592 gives 4.36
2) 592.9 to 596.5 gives 4.44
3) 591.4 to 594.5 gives 4.39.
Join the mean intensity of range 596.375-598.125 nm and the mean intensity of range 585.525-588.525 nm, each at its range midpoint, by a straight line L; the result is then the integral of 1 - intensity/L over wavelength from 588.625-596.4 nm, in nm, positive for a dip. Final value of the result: 0.41 nm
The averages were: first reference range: 4.52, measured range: 4.37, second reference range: 4.69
